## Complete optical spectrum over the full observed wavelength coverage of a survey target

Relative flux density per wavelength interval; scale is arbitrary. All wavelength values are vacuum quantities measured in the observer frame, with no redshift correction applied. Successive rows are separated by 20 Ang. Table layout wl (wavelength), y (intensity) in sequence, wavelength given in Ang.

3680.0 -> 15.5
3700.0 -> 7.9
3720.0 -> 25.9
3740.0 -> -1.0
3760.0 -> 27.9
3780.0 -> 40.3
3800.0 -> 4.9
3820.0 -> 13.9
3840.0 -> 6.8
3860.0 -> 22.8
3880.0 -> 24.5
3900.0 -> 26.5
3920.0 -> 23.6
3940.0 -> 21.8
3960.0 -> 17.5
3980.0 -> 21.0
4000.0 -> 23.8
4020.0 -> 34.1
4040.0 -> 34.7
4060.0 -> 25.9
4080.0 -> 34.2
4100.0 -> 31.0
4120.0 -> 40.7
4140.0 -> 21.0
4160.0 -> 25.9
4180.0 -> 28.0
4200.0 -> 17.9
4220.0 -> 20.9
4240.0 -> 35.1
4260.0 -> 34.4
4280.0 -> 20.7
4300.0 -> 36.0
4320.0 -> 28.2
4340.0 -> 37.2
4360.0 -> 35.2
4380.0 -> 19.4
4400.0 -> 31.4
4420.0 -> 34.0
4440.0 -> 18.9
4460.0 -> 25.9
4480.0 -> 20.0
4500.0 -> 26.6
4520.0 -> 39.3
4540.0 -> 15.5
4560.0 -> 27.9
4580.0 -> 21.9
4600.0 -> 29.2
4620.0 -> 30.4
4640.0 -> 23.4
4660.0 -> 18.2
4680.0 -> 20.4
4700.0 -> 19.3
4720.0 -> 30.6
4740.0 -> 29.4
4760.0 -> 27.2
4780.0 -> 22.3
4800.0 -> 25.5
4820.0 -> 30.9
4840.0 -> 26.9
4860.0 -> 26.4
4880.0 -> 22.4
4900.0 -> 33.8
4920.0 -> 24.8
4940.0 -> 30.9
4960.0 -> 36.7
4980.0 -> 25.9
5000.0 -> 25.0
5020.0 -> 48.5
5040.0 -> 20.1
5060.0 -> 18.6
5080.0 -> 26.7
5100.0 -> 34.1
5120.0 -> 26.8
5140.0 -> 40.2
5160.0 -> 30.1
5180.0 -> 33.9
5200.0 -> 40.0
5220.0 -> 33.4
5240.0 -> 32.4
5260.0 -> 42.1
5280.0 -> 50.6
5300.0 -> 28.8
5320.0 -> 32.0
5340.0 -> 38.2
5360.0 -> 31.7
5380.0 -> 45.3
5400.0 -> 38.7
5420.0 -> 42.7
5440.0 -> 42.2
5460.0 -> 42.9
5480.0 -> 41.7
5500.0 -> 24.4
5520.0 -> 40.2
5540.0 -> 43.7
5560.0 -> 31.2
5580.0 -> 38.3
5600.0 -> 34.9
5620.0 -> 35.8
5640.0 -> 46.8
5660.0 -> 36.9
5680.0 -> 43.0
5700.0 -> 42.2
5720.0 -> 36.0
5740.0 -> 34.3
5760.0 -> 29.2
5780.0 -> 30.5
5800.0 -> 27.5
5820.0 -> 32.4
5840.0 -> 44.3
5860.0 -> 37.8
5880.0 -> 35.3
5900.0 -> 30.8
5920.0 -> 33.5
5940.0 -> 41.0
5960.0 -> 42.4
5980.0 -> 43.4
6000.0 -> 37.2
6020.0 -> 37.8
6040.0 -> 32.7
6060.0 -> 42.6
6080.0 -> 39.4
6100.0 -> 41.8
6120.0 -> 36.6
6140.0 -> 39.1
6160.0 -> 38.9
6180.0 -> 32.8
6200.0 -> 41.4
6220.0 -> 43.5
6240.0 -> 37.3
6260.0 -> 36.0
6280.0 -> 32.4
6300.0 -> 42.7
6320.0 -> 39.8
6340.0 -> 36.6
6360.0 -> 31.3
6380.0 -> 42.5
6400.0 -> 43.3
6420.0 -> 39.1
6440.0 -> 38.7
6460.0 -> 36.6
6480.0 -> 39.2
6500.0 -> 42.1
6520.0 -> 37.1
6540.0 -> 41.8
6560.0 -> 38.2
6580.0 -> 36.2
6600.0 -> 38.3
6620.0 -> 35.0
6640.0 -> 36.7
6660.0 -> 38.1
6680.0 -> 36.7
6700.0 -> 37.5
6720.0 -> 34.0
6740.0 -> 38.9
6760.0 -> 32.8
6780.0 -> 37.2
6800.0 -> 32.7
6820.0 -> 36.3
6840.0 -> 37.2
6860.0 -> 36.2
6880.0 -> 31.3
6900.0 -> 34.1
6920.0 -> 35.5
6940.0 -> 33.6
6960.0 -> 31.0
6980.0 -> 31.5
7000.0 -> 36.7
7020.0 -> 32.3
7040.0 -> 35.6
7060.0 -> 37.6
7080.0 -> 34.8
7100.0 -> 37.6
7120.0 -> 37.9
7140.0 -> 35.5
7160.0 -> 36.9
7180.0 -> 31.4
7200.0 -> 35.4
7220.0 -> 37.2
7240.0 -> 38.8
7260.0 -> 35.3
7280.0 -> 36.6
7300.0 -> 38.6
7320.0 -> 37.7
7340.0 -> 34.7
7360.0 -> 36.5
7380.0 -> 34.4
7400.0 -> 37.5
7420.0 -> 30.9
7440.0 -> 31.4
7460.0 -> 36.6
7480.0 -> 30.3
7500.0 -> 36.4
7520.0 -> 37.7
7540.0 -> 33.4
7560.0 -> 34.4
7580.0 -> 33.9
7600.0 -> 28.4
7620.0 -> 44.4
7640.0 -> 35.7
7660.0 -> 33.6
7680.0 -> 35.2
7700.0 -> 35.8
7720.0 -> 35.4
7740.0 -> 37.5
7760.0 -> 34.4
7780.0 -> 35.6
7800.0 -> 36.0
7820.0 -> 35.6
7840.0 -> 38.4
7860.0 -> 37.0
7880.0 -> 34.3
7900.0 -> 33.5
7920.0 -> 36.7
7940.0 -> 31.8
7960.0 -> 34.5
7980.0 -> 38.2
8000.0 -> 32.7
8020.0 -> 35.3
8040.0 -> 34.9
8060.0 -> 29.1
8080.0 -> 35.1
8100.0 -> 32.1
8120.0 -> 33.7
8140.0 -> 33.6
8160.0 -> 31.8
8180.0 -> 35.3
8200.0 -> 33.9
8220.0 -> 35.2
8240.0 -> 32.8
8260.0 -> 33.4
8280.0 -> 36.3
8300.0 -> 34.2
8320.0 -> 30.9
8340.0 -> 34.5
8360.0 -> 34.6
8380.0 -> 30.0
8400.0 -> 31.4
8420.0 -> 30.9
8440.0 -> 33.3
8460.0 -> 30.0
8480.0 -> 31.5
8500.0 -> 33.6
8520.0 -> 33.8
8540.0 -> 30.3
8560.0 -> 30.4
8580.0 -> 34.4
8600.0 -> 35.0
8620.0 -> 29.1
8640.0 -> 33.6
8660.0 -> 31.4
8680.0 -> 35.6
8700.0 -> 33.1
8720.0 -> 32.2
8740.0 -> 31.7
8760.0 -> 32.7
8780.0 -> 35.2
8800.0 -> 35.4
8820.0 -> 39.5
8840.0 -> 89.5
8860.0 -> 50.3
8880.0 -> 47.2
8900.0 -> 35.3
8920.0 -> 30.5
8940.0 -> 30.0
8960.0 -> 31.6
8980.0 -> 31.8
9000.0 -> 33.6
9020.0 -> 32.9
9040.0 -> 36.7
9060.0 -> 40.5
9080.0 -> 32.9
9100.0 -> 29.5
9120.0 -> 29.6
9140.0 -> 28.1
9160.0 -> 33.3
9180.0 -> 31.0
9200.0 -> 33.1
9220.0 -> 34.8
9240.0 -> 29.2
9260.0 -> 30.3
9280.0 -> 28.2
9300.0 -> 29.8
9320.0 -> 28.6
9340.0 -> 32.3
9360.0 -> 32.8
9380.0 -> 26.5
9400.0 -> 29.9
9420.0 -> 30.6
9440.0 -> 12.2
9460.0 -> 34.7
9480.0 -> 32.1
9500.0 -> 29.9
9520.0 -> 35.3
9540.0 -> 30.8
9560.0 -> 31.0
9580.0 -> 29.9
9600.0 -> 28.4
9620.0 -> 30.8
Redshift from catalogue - 0.35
